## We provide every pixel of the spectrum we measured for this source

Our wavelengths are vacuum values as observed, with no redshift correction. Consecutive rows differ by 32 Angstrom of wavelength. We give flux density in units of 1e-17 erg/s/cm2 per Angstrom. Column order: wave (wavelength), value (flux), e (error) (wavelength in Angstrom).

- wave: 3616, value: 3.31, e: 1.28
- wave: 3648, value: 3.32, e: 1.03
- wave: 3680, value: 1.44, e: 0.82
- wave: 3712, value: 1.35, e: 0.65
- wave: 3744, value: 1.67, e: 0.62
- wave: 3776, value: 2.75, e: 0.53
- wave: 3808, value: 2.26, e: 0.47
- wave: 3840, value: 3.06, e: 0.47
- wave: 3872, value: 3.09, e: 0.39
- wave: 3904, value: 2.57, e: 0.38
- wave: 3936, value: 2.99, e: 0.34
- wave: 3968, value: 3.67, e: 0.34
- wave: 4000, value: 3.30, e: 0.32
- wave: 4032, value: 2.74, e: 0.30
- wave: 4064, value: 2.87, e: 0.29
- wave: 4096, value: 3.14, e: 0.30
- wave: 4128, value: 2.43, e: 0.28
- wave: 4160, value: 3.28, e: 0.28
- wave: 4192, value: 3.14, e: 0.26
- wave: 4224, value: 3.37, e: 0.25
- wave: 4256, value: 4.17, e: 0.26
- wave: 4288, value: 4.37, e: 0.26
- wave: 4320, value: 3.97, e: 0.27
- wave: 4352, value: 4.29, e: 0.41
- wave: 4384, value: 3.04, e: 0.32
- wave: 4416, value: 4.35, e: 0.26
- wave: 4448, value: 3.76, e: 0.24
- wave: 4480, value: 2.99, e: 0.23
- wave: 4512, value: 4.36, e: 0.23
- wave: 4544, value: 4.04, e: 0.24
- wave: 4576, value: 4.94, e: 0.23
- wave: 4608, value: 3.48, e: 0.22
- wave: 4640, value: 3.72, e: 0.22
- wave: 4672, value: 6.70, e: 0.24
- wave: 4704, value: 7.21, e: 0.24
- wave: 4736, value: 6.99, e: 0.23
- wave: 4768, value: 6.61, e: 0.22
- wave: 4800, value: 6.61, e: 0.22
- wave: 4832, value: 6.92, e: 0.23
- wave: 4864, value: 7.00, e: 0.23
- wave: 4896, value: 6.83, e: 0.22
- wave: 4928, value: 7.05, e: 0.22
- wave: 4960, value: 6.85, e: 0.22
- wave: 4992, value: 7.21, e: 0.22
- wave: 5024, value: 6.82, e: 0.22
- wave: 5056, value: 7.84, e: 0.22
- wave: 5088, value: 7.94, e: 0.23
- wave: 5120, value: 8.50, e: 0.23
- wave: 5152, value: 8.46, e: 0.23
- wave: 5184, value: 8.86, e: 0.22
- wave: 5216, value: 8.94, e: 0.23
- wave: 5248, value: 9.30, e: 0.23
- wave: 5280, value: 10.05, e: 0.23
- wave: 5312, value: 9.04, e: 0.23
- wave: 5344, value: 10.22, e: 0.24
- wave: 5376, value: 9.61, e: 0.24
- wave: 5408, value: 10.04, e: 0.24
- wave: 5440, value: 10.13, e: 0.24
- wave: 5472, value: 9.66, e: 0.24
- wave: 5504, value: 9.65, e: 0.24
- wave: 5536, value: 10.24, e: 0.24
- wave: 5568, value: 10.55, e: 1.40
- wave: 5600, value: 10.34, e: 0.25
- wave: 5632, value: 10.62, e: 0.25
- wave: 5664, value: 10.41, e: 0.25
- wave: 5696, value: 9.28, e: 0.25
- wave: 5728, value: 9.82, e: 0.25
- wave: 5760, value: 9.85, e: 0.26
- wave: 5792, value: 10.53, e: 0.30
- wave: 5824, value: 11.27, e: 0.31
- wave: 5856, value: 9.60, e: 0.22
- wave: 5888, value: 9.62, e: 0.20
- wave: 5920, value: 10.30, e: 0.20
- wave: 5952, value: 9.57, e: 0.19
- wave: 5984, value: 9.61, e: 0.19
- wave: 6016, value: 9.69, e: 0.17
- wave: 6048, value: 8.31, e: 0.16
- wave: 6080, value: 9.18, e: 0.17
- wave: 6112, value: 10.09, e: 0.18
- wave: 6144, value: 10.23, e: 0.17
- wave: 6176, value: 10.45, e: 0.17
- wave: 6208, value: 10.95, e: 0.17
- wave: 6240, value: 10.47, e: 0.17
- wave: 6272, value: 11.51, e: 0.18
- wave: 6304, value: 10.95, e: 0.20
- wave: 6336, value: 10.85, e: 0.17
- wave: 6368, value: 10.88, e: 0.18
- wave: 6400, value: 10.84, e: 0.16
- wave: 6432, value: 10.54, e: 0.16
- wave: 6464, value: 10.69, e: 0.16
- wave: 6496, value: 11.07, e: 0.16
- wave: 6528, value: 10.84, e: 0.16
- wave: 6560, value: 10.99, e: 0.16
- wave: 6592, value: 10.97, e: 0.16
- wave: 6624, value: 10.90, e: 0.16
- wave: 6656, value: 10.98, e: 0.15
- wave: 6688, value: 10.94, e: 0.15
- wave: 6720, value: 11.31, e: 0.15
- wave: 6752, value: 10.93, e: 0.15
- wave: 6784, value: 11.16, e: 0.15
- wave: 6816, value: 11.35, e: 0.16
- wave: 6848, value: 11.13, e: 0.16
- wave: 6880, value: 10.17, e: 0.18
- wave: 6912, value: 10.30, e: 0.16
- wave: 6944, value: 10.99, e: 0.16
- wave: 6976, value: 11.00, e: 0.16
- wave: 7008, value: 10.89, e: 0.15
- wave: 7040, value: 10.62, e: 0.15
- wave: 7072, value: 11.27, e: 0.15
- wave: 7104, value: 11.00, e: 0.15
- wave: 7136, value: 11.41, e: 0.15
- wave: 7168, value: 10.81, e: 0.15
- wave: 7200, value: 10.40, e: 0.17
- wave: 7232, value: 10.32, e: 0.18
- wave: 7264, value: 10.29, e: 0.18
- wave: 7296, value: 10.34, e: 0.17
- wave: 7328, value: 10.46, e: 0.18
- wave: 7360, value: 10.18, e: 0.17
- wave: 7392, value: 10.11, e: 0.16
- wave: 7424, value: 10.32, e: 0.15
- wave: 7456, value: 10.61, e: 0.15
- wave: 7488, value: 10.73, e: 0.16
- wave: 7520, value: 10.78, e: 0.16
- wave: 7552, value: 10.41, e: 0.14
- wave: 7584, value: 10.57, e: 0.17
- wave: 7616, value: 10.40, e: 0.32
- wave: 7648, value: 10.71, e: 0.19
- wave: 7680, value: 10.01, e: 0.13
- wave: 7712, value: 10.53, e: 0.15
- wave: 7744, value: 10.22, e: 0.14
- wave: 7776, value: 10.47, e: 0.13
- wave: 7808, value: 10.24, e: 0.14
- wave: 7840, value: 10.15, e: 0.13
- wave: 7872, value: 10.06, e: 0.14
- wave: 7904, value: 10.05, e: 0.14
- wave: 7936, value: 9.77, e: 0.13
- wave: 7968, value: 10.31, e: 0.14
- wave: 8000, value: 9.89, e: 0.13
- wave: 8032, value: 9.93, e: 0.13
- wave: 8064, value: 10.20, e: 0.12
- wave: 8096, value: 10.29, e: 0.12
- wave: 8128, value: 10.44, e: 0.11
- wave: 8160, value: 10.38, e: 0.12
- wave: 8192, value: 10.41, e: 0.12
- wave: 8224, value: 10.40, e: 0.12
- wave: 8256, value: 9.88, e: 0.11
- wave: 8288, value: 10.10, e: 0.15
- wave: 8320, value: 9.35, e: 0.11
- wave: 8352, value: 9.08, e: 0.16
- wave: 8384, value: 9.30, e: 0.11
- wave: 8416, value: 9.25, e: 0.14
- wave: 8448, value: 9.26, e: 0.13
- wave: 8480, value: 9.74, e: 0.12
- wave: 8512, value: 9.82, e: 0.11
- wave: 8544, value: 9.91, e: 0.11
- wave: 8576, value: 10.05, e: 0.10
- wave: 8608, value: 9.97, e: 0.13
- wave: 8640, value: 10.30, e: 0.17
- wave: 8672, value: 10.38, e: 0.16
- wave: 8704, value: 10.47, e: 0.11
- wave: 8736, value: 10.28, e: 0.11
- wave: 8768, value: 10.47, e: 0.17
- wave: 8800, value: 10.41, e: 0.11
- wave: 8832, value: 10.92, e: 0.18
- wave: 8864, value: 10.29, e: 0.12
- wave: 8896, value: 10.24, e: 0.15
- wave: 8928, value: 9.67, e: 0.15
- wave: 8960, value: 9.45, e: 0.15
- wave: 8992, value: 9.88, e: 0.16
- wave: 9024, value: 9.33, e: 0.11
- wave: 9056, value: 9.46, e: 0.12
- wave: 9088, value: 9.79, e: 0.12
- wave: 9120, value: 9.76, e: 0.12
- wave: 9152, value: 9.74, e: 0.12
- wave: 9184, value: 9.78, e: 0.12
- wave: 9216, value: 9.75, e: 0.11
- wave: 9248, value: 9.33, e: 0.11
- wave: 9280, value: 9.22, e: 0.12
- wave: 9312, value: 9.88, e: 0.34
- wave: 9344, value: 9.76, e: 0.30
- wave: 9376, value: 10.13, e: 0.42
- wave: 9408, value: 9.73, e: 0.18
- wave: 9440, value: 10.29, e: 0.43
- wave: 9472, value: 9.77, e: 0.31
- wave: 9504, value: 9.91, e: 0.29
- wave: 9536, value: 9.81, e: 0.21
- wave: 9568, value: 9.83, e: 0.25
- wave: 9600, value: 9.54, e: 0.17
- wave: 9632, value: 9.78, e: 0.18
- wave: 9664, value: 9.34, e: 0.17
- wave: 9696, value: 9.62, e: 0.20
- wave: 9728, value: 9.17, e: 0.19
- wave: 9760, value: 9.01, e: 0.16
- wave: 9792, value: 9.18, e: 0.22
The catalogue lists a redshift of 0.170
